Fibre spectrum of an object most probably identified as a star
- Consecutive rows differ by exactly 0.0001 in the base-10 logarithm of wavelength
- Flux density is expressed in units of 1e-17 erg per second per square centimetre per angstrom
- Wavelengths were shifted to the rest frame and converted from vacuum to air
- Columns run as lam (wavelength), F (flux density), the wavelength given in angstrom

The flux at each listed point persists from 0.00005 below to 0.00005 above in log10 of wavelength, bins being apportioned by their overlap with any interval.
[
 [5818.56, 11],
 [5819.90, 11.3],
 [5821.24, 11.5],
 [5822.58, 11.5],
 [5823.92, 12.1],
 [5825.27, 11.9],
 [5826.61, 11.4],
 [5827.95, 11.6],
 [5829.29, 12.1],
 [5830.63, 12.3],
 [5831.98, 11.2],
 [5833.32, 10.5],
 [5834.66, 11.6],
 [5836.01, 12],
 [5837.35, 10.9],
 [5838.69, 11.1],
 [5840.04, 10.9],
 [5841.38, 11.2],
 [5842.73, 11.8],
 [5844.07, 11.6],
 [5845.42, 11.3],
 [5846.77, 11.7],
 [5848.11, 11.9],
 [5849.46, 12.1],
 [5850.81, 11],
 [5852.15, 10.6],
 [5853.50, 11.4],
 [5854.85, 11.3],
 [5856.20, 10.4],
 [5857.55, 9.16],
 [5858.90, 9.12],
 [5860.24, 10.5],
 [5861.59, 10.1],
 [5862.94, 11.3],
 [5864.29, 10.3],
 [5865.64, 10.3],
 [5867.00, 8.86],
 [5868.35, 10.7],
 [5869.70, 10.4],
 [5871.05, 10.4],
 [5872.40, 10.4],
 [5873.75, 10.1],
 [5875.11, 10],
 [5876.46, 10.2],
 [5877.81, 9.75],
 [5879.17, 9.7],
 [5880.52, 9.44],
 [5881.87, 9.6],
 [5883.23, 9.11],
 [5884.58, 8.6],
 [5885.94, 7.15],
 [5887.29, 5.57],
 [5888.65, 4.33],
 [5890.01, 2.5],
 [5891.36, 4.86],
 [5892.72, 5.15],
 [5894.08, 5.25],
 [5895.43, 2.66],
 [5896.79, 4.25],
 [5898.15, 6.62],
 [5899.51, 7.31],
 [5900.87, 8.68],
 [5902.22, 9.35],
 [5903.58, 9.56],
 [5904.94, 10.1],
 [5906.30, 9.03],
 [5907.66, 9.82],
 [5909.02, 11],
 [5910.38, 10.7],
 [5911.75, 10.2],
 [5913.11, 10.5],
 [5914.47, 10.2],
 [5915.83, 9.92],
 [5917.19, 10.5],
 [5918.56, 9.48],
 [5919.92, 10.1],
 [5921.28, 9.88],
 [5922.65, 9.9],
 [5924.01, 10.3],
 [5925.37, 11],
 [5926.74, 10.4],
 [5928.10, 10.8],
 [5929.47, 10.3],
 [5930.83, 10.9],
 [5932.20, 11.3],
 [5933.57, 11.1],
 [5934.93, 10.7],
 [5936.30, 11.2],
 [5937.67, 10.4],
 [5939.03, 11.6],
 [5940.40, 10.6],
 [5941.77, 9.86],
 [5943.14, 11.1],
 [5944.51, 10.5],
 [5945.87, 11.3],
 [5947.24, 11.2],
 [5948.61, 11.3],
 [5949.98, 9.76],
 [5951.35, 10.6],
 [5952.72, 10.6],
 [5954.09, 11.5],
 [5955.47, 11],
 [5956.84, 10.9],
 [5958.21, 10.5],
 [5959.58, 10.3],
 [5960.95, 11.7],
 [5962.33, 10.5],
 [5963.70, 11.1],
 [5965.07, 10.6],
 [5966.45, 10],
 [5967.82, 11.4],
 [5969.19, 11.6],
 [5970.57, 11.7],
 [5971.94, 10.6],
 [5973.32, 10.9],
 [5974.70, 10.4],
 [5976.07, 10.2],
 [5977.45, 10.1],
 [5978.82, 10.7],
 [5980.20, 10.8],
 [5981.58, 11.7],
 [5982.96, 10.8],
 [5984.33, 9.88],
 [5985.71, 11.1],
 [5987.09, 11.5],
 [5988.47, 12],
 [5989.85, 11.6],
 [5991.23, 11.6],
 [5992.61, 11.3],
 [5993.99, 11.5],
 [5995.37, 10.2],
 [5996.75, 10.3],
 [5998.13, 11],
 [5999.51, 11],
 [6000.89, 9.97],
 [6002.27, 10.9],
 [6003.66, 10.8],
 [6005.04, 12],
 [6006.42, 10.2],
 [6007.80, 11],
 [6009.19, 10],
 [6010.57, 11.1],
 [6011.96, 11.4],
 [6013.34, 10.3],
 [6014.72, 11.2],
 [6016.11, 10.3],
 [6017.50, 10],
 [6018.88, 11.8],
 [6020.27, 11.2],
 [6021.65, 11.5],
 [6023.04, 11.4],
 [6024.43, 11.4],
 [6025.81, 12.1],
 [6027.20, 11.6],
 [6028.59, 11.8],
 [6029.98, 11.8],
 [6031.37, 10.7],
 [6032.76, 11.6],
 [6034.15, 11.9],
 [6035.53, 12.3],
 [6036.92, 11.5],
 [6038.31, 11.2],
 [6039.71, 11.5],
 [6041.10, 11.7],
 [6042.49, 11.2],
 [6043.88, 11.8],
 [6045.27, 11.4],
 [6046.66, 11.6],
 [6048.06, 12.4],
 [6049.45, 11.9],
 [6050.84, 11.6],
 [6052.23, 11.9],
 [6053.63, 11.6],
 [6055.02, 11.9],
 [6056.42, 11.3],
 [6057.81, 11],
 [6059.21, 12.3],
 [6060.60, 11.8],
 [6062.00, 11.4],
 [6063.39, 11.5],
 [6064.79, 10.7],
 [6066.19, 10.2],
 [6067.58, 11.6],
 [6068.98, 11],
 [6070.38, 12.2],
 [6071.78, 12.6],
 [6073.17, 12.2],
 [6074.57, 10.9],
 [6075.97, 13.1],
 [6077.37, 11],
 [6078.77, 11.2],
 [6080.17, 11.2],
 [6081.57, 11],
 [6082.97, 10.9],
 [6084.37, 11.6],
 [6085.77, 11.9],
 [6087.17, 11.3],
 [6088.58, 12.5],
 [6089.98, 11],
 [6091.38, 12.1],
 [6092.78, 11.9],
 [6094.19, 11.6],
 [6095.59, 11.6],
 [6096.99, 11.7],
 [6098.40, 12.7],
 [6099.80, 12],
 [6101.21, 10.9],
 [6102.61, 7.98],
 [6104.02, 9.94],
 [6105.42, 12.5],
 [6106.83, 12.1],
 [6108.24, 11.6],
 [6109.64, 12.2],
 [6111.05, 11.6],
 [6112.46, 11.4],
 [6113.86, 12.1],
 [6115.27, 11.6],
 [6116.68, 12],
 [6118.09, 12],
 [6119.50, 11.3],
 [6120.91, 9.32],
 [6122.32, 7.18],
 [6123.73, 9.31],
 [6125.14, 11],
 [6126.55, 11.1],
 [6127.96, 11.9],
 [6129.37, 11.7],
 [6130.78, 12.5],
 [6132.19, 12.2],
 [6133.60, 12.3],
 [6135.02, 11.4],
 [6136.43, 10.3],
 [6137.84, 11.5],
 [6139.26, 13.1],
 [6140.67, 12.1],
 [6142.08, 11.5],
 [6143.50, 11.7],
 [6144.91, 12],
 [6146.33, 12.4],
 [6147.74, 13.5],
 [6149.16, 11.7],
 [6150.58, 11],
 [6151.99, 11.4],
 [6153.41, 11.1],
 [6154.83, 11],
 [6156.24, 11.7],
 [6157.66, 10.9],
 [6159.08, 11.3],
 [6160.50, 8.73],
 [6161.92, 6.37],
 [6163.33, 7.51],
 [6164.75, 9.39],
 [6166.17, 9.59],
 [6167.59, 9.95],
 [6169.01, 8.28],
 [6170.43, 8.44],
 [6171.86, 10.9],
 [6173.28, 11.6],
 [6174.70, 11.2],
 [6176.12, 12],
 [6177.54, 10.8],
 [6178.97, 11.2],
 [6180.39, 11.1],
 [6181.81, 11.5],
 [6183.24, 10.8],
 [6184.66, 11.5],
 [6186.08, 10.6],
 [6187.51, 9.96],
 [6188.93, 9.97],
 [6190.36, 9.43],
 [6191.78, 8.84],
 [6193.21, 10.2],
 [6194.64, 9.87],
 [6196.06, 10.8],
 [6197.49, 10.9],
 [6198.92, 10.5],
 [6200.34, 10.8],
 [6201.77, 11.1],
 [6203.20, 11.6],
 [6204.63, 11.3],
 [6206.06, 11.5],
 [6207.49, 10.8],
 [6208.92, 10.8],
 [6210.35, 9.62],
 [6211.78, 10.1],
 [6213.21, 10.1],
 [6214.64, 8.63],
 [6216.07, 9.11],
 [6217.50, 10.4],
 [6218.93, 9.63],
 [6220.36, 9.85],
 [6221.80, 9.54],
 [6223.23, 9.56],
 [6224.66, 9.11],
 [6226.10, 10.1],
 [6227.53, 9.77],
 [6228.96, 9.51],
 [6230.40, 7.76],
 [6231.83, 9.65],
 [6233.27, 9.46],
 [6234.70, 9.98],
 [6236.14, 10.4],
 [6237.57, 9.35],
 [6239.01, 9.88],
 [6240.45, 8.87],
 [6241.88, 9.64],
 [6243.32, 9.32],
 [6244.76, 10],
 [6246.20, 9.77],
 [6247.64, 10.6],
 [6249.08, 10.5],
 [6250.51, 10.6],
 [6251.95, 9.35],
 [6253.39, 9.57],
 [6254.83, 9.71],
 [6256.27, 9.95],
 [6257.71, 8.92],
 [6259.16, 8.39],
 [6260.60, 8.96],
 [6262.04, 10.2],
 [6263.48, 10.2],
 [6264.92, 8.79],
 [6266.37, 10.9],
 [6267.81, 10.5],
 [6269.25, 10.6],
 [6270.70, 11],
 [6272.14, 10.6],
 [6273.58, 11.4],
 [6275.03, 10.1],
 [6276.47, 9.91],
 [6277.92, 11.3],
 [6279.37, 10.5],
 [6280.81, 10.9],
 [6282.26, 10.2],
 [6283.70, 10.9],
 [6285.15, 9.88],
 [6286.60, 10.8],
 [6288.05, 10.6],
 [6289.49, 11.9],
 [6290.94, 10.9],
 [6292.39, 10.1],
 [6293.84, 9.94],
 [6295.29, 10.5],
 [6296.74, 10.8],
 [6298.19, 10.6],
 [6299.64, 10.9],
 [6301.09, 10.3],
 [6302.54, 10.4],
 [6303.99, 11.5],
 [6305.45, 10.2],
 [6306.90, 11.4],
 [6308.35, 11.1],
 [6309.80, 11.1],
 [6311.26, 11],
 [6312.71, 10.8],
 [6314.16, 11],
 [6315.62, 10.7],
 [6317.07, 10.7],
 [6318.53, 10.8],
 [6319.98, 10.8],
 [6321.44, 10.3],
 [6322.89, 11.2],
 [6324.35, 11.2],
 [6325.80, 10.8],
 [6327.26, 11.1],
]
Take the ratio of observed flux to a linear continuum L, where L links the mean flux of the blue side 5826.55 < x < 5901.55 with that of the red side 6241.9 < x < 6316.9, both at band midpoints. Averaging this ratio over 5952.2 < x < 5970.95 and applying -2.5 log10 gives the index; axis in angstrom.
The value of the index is -0.129 mag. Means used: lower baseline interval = 9.52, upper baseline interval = 10.4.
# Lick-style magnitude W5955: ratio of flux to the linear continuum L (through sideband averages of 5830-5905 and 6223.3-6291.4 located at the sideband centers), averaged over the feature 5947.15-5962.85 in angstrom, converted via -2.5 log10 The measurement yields -0.13 mag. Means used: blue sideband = 9.42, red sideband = 10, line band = 10.8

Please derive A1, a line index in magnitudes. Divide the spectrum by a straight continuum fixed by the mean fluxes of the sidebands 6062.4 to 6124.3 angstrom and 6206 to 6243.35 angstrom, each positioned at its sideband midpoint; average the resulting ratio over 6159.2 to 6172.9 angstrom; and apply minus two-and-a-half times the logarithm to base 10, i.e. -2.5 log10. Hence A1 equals 0.16 mag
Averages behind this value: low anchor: 11.3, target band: 8.97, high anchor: 9.7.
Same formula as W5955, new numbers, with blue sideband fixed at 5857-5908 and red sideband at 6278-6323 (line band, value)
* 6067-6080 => -0.23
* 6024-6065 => -0.24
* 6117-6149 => -0.17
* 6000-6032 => -0.21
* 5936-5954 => -0.23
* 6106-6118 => -0.22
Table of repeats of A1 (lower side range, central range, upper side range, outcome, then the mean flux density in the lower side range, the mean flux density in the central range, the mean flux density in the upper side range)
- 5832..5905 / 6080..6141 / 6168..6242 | -0.15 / 9.35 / 11.4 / 10.2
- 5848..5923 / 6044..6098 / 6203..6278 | -0.21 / 9.1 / 11.6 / 9.92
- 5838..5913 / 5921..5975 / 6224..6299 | -0.15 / 9.29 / 10.8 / 10.1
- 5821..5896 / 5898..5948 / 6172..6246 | -0.03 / 9.89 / 10.2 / 10.2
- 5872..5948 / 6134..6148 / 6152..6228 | -0.18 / 9.22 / 11.9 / 10.2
